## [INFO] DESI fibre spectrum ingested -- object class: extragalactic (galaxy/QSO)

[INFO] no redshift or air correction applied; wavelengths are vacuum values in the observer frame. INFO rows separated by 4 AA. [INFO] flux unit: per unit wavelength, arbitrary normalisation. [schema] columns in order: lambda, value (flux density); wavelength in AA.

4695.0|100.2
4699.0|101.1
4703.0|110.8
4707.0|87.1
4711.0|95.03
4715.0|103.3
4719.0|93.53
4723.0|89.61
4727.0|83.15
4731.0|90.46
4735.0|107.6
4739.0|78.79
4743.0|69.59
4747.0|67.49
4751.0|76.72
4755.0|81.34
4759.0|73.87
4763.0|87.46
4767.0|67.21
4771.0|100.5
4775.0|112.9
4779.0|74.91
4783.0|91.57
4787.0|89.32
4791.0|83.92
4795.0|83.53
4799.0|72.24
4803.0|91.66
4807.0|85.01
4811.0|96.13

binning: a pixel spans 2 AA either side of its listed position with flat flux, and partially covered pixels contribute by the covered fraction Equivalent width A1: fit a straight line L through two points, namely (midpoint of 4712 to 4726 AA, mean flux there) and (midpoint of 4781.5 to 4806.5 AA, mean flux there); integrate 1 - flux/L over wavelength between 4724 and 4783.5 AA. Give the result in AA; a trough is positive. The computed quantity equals 4.0 AA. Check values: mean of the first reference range 94.6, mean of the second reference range 85.2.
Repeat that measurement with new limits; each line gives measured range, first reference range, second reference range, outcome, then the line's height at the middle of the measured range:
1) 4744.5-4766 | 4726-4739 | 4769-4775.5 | 5.0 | 99.7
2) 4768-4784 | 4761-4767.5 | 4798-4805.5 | -2.5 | 80.9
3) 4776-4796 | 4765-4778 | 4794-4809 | 0.4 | 87.7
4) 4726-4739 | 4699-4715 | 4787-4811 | 0.4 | 94.9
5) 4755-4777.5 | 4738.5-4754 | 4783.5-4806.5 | -2.7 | 77.9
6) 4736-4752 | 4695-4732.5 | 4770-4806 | 3.0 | 92.5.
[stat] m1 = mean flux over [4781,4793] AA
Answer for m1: 88.3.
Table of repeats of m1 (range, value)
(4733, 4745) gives 85.3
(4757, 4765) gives 80.7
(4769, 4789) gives 93.8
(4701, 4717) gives 99.1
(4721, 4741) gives 89.9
